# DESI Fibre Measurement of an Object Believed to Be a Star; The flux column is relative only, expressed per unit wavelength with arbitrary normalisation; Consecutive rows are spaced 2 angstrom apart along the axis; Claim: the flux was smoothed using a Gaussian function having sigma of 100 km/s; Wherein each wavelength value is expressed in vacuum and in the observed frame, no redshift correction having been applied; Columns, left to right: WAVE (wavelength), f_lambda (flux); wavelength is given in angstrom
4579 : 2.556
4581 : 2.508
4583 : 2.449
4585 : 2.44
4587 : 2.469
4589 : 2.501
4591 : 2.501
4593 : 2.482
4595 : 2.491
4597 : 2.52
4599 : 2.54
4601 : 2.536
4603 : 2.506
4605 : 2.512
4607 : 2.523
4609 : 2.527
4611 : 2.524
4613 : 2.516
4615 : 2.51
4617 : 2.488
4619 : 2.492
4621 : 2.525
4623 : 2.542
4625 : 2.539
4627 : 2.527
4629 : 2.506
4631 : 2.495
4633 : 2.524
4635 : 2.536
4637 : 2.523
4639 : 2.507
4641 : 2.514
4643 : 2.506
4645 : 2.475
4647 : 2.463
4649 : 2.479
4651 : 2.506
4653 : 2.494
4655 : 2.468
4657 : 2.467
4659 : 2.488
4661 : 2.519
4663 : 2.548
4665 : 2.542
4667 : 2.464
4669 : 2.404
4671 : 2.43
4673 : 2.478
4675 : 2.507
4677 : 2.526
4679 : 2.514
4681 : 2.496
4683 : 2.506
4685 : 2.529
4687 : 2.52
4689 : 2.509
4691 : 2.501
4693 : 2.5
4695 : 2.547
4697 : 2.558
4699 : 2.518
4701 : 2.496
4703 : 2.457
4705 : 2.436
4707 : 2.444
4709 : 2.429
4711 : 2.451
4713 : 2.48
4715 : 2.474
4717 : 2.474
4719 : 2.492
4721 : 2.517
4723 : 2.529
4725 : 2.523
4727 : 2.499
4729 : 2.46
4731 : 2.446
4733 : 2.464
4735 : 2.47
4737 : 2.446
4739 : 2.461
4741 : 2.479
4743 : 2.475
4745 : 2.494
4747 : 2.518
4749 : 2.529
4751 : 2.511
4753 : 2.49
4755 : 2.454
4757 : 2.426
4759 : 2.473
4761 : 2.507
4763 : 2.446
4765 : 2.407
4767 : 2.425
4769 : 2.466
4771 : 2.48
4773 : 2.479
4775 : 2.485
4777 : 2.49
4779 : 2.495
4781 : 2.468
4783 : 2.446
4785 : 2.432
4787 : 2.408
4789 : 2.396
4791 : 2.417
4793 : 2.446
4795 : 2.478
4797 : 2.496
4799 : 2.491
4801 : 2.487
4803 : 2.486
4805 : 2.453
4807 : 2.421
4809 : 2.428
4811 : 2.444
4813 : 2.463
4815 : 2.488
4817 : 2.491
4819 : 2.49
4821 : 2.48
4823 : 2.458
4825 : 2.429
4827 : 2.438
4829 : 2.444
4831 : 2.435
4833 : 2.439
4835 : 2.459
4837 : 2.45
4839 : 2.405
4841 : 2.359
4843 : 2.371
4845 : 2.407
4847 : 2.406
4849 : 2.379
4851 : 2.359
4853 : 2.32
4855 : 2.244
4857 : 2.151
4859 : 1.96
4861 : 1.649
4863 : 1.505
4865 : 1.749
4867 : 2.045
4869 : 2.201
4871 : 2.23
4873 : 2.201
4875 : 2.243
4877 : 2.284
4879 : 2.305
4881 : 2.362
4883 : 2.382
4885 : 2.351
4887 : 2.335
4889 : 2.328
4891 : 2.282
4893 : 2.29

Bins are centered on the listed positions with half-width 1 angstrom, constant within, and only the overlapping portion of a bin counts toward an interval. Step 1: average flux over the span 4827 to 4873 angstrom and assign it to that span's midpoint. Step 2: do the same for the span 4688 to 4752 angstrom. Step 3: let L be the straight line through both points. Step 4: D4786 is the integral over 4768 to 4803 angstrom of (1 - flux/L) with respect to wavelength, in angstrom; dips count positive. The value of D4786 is -1.6 angstrom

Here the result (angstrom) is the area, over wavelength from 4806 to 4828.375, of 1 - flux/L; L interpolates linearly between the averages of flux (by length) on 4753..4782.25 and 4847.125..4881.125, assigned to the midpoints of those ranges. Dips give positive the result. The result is -1.61 angstrom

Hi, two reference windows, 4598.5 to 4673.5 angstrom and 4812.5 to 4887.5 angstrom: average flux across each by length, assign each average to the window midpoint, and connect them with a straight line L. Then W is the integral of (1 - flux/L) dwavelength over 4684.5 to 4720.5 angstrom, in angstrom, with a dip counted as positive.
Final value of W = -0.8 angstrom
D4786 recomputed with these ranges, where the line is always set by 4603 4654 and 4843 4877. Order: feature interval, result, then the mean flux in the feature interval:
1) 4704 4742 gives -1.8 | 2.47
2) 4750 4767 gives -1.2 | 2.46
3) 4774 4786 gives -1.1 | 2.47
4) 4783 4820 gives -3.7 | 2.46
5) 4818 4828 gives -1.2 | 2.46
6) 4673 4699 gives -1.1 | 2.52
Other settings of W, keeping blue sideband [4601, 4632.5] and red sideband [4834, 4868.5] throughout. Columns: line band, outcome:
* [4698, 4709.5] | -0.3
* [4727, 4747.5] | -1.1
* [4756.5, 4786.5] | -2.1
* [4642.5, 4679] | -0.5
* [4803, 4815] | -1.1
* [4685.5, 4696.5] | -0.5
